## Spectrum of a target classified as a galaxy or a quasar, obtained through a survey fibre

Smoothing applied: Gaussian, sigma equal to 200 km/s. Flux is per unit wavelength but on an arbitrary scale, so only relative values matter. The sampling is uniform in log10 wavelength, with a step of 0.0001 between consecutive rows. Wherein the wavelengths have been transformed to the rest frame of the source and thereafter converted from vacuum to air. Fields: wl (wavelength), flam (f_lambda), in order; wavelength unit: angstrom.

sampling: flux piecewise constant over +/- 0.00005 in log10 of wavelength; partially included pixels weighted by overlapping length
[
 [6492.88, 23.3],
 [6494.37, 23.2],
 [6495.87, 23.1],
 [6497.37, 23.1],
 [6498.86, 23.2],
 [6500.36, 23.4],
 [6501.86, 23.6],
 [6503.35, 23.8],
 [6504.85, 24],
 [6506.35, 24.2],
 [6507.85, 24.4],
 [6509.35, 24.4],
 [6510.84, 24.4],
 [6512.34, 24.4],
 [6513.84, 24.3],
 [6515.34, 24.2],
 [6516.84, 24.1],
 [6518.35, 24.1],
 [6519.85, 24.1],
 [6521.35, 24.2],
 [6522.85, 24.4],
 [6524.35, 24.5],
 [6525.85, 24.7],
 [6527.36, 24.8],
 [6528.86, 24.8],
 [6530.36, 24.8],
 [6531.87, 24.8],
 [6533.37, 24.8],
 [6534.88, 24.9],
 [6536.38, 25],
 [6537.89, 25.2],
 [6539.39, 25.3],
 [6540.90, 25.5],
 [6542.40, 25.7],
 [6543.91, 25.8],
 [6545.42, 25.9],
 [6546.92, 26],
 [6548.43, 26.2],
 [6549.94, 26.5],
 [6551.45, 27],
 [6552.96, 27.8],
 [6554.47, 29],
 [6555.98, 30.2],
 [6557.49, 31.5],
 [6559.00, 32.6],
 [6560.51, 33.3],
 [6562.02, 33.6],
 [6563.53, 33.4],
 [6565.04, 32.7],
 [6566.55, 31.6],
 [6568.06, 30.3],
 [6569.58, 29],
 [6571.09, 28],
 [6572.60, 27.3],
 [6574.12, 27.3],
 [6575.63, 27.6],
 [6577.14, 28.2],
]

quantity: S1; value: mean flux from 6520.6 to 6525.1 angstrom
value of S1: 24.4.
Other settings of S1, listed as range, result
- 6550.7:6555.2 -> 27.9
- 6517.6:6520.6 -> 24.1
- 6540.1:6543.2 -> 25.6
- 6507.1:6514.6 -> 24.4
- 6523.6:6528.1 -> 24.6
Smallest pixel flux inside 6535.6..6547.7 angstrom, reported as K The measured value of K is 25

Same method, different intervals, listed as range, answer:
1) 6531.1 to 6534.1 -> 24.8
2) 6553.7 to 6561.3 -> 29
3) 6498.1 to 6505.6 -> 23.2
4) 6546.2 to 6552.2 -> 26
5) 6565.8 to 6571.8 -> 28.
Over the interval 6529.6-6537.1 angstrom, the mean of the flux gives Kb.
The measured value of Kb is 24.9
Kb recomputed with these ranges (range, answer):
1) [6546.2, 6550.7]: 26.2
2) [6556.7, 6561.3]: 32.5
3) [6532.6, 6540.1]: 25.1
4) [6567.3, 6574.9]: 28.4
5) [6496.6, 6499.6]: 23.2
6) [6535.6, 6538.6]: 25.1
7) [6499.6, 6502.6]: 23.4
